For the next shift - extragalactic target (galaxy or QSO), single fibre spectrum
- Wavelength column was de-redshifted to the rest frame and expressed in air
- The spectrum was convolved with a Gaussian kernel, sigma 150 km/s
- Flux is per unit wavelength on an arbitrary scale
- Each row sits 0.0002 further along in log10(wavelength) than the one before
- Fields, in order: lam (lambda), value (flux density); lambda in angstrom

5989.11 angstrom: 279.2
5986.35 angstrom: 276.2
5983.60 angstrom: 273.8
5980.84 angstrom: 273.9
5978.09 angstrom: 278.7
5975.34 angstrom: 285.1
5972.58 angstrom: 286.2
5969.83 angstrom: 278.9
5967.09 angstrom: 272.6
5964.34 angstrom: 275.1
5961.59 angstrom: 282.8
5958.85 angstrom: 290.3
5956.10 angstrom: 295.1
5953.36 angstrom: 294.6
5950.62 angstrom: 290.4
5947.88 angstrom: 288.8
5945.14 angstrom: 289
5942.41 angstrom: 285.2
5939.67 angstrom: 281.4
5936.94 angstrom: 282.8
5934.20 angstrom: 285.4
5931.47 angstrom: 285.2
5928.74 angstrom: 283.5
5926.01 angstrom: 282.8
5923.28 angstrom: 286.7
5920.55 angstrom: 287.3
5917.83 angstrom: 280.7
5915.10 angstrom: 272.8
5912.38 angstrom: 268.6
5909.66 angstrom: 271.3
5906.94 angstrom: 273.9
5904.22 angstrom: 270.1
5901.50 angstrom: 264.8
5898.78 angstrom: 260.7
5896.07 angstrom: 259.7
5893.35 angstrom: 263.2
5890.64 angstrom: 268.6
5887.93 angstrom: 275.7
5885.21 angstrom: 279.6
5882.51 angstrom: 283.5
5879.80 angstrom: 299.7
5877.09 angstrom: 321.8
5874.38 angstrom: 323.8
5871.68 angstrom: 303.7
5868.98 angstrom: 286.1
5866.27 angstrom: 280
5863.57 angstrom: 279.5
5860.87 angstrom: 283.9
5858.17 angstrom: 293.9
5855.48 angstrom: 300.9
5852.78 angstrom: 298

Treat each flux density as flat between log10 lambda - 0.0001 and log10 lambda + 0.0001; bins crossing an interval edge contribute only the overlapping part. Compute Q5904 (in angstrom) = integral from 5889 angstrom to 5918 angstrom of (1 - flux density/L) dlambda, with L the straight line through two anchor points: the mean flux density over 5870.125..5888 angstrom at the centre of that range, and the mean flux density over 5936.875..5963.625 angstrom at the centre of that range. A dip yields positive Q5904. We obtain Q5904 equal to 2.70 angstrom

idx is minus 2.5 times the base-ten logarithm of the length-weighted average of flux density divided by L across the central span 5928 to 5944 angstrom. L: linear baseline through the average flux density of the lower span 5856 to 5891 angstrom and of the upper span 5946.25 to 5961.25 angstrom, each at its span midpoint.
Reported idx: 0.03 mag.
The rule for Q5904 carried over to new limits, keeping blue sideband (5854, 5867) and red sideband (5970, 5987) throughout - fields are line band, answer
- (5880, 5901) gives 1.05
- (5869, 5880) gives -0.89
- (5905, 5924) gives 0.48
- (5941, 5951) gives -0.23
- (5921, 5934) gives -0.08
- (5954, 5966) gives -0.24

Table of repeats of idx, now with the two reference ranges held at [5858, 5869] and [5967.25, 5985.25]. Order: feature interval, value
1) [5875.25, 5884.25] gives -0.07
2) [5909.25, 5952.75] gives -0.01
